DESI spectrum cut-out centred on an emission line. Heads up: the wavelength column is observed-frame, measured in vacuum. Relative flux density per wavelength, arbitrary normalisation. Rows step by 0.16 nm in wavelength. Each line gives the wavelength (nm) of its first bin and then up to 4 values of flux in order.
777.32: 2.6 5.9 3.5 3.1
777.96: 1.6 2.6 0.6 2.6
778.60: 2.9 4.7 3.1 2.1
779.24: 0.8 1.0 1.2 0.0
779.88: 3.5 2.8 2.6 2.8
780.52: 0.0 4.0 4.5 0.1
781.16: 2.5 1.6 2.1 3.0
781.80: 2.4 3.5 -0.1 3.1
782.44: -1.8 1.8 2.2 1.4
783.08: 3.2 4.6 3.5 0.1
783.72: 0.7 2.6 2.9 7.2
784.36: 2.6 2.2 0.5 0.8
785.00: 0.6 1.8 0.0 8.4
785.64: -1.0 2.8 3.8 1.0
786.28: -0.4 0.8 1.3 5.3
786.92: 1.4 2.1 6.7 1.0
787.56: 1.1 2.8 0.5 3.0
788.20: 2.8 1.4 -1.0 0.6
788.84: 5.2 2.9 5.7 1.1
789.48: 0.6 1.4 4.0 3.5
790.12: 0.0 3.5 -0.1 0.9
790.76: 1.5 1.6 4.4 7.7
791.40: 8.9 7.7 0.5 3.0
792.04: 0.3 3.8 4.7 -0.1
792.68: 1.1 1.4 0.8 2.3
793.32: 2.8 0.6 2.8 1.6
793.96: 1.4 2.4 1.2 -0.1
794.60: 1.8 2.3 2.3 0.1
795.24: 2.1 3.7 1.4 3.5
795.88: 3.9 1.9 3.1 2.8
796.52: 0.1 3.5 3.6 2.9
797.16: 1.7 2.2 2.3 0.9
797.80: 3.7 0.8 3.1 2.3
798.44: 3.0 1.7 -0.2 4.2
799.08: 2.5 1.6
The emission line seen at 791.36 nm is H-gamma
